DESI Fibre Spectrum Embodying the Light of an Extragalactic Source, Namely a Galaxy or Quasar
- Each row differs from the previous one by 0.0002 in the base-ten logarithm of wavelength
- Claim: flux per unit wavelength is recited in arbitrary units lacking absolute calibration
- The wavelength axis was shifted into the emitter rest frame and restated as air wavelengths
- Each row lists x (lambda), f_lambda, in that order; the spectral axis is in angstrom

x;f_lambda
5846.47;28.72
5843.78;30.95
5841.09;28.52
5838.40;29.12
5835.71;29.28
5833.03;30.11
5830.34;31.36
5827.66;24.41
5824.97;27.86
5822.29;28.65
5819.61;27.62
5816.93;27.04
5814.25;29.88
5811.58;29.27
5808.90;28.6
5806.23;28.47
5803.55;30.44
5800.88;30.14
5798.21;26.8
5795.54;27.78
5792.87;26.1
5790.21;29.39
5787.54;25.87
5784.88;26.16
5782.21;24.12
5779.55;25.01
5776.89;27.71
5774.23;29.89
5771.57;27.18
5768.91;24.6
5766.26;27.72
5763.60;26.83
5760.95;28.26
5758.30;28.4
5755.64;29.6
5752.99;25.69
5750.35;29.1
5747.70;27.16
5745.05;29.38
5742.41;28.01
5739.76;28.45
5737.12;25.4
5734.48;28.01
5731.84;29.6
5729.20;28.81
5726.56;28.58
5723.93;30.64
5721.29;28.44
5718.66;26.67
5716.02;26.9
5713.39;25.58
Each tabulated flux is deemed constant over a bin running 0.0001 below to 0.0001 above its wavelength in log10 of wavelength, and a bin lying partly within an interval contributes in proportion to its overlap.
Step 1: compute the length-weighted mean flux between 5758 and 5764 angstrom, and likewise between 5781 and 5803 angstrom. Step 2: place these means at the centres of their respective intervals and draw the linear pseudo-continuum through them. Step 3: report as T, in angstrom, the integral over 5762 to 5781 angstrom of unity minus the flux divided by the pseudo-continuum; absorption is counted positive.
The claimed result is 0.5 angstrom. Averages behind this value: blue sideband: 27.9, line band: 27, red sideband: 27.2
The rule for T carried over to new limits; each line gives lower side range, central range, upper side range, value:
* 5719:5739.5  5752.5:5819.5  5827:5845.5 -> 2.8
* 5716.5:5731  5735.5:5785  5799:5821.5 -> 2.3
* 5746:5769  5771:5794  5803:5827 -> 1.0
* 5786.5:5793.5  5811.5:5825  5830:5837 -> 0.4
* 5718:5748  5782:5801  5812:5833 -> 0.9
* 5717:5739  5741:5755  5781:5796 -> -0.1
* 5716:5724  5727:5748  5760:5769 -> -0.4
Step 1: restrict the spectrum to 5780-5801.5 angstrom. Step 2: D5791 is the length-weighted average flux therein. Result 26.9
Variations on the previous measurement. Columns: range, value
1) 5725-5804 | 27.7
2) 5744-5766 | 28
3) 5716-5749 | 28.2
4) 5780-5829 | 27.7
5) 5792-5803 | 28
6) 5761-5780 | 27.2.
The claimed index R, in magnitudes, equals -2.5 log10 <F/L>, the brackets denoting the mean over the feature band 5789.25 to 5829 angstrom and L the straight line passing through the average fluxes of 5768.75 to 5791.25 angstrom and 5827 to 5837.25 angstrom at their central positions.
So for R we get 0.00 mag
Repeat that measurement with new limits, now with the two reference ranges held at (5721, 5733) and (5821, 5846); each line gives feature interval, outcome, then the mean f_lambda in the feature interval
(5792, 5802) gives 0.05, 27.7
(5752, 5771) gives 0.07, 27.3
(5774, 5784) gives 0.11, 26.3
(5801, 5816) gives -0.01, 29.3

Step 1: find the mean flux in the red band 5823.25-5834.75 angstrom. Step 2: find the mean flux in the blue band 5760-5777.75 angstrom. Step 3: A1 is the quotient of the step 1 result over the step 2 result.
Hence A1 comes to 1.04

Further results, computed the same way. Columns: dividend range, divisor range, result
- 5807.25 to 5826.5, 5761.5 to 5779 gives 1.04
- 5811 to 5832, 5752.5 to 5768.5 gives 1.02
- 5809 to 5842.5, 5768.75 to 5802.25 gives 1.06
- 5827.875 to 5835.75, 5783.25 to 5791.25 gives 1.10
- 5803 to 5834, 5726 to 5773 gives 1.03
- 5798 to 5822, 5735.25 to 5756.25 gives 1.04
